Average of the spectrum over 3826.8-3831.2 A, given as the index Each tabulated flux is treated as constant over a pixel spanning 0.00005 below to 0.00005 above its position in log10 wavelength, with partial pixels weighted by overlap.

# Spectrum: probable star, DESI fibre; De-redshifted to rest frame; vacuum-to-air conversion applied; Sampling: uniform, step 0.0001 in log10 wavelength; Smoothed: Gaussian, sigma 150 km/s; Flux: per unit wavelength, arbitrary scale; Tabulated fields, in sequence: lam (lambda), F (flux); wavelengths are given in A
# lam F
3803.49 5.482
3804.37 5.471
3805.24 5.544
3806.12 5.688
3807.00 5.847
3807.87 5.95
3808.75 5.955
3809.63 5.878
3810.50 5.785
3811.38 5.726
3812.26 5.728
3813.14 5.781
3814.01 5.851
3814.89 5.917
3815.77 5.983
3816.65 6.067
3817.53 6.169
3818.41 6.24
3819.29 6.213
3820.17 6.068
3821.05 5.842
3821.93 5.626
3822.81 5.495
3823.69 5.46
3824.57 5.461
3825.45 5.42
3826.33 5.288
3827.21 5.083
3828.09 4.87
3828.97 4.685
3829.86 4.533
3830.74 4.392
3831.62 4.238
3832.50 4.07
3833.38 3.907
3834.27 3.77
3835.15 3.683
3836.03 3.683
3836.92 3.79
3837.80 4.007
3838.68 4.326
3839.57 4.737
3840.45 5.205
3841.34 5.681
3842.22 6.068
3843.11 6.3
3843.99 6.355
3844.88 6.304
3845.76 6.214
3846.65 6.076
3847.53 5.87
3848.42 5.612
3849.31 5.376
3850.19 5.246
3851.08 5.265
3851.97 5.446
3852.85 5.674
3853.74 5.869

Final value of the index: 4.71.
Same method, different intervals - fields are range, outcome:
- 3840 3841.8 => 5.46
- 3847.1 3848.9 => 5.71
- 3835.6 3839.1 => 3.95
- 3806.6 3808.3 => 5.92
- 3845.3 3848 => 6.06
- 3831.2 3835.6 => 3.93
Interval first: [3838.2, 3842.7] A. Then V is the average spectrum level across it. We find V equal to 5.2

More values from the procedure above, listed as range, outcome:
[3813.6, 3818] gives 5.99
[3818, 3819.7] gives 6.22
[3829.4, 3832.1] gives 4.38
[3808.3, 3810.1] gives 5.92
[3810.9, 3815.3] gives 5.8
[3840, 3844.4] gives 5.92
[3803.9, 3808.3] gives 5.7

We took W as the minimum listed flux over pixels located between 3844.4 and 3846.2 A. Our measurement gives 6.214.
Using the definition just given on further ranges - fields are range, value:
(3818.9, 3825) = 5.46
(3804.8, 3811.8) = 5.544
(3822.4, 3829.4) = 4.685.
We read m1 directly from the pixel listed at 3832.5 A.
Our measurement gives 4.07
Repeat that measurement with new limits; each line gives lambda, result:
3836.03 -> 3.683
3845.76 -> 6.214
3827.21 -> 5.083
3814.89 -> 5.917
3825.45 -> 5.42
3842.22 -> 6.068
